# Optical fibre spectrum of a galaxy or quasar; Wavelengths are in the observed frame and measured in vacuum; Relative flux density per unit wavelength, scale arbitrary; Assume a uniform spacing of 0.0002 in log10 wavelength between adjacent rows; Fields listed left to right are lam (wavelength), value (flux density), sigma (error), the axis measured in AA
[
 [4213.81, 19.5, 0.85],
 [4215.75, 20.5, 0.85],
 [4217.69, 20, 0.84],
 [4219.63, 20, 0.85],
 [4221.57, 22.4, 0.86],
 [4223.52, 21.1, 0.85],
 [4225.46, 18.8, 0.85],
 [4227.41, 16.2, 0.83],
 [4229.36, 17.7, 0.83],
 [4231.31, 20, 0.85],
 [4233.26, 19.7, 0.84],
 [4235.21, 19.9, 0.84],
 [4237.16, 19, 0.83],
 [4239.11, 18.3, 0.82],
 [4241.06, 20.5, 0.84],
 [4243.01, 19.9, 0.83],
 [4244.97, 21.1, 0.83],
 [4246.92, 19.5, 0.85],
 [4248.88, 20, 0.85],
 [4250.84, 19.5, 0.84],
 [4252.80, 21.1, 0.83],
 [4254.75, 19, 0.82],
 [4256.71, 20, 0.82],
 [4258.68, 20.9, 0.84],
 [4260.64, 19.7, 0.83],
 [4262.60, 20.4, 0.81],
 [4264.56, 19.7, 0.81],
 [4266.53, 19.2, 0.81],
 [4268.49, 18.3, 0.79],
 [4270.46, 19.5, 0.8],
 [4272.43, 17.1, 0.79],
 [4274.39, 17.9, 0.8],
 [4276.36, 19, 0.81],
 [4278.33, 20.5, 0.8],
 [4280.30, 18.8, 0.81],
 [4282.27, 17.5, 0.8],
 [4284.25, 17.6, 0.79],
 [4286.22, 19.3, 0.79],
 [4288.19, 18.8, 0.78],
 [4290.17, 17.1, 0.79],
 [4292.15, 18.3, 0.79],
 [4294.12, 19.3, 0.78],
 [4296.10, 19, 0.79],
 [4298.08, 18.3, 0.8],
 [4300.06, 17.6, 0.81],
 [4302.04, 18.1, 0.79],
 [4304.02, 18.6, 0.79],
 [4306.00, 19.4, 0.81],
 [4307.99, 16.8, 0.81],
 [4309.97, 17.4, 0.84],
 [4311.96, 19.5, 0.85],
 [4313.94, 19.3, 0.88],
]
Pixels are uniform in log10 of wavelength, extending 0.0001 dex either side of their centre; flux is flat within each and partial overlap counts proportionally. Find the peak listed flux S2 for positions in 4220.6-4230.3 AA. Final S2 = 22.4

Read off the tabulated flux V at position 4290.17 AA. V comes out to 17.1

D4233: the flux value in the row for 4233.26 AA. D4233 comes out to 19.7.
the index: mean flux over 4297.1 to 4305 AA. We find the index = 18.2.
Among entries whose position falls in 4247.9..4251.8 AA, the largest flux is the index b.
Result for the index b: 20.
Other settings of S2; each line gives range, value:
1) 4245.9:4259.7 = 21.1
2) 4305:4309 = 19.4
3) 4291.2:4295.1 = 19.3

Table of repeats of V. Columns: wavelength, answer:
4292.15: 18.3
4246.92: 19.5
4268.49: 18.3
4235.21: 19.9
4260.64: 19.7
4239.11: 18.3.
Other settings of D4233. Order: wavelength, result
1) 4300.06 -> 17.6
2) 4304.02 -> 18.6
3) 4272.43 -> 17.1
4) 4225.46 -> 18.8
